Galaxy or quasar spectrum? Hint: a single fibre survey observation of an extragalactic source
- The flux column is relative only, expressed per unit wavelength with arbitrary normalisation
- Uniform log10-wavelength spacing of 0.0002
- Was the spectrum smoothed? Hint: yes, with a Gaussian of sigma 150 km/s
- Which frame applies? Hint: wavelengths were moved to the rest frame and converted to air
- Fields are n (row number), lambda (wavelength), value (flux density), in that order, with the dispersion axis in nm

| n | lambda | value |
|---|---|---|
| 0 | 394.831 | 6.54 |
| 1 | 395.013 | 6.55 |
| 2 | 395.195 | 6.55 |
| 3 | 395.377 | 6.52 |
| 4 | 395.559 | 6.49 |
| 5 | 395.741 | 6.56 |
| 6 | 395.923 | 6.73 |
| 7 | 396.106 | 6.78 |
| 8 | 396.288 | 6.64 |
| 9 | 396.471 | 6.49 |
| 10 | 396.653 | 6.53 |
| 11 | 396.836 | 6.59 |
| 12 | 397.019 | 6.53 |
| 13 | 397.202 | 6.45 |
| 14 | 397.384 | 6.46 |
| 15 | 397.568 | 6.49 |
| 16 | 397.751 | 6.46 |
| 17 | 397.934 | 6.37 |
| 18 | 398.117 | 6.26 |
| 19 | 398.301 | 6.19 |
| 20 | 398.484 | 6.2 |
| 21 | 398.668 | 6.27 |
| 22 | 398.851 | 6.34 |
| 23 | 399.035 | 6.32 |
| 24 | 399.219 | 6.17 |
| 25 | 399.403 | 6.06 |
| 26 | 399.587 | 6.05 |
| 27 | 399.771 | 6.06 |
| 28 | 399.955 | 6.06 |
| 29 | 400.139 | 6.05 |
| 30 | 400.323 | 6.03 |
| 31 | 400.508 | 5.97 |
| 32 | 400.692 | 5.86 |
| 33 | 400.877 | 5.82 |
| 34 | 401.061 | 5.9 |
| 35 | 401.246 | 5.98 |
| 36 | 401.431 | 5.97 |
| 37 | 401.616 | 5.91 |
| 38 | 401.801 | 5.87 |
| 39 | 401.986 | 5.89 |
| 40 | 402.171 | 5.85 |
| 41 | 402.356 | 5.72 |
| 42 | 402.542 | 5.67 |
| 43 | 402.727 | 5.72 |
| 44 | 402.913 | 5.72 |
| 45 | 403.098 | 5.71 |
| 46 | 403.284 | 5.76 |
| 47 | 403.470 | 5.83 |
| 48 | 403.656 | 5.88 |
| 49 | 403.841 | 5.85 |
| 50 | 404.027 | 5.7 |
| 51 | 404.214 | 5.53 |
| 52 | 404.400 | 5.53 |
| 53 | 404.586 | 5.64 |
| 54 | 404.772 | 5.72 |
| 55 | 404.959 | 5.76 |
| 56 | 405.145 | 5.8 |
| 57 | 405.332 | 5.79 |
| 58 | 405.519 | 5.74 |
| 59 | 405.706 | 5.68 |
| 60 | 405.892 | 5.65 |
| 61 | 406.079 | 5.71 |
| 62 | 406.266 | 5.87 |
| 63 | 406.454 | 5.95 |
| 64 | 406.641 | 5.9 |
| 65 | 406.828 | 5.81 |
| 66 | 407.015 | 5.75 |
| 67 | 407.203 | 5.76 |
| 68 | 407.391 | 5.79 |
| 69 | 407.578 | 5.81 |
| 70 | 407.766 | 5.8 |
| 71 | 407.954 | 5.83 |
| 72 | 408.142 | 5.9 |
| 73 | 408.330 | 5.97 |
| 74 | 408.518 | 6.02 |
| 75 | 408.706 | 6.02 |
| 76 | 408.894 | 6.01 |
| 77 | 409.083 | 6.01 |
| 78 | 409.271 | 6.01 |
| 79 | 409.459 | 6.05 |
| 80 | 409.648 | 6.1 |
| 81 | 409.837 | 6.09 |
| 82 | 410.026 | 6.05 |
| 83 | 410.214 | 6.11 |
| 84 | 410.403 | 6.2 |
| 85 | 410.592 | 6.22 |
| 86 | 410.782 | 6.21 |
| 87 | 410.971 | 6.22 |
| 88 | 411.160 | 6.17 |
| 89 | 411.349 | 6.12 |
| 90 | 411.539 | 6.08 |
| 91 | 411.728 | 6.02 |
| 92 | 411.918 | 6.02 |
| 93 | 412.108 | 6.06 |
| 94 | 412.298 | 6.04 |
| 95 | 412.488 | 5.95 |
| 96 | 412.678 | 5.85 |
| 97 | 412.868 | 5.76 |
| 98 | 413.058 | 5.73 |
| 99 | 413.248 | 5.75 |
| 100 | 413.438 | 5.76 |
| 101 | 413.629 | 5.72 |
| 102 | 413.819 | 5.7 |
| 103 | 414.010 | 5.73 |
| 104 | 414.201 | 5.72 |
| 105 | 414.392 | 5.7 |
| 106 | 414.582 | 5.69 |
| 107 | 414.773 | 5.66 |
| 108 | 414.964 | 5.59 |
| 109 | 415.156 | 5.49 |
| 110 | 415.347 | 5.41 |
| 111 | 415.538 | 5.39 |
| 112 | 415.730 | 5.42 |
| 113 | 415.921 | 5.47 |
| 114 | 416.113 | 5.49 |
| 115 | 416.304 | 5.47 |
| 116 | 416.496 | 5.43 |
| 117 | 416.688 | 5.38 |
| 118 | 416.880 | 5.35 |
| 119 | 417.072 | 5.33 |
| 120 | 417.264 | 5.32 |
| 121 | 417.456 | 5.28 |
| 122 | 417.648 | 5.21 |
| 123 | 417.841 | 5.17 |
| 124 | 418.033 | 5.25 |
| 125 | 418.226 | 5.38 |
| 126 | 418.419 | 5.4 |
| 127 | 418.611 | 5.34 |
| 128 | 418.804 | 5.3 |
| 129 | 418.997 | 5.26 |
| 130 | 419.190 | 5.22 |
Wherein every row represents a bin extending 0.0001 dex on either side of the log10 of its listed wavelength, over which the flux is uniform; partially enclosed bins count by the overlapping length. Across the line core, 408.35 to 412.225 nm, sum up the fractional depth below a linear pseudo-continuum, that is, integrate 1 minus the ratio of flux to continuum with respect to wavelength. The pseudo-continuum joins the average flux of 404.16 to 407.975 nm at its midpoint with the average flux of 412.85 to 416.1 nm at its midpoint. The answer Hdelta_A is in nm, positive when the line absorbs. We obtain -0.272 nm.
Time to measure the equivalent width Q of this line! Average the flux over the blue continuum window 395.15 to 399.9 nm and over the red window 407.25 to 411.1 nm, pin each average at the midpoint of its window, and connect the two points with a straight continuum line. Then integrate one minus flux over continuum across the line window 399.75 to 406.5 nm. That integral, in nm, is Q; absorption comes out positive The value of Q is 0.44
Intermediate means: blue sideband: 6.4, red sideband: 6.02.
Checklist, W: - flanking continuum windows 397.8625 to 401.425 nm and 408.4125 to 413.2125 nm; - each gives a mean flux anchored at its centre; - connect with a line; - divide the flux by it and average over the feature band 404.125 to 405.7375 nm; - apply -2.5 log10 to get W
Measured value 0.07 mag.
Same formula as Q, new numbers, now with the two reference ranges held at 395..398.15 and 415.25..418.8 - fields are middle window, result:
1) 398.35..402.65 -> 0.21 nm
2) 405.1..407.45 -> 0.07 nm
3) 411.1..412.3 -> -0.09 nm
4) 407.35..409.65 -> -0.04 nm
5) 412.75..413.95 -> -0.04 nm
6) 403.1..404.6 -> 0.10 nm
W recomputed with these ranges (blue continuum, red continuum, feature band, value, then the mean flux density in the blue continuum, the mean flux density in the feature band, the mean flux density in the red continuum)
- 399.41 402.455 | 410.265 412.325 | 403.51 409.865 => 0.04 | 5.94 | 5.83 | 6.12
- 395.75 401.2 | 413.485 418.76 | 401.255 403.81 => 0.05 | 6.28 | 5.81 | 5.46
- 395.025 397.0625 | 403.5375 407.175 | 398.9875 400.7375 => 0.03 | 6.58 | 6.06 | 5.75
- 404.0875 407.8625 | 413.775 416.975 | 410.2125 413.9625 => -0.07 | 5.75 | 5.98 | 5.53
